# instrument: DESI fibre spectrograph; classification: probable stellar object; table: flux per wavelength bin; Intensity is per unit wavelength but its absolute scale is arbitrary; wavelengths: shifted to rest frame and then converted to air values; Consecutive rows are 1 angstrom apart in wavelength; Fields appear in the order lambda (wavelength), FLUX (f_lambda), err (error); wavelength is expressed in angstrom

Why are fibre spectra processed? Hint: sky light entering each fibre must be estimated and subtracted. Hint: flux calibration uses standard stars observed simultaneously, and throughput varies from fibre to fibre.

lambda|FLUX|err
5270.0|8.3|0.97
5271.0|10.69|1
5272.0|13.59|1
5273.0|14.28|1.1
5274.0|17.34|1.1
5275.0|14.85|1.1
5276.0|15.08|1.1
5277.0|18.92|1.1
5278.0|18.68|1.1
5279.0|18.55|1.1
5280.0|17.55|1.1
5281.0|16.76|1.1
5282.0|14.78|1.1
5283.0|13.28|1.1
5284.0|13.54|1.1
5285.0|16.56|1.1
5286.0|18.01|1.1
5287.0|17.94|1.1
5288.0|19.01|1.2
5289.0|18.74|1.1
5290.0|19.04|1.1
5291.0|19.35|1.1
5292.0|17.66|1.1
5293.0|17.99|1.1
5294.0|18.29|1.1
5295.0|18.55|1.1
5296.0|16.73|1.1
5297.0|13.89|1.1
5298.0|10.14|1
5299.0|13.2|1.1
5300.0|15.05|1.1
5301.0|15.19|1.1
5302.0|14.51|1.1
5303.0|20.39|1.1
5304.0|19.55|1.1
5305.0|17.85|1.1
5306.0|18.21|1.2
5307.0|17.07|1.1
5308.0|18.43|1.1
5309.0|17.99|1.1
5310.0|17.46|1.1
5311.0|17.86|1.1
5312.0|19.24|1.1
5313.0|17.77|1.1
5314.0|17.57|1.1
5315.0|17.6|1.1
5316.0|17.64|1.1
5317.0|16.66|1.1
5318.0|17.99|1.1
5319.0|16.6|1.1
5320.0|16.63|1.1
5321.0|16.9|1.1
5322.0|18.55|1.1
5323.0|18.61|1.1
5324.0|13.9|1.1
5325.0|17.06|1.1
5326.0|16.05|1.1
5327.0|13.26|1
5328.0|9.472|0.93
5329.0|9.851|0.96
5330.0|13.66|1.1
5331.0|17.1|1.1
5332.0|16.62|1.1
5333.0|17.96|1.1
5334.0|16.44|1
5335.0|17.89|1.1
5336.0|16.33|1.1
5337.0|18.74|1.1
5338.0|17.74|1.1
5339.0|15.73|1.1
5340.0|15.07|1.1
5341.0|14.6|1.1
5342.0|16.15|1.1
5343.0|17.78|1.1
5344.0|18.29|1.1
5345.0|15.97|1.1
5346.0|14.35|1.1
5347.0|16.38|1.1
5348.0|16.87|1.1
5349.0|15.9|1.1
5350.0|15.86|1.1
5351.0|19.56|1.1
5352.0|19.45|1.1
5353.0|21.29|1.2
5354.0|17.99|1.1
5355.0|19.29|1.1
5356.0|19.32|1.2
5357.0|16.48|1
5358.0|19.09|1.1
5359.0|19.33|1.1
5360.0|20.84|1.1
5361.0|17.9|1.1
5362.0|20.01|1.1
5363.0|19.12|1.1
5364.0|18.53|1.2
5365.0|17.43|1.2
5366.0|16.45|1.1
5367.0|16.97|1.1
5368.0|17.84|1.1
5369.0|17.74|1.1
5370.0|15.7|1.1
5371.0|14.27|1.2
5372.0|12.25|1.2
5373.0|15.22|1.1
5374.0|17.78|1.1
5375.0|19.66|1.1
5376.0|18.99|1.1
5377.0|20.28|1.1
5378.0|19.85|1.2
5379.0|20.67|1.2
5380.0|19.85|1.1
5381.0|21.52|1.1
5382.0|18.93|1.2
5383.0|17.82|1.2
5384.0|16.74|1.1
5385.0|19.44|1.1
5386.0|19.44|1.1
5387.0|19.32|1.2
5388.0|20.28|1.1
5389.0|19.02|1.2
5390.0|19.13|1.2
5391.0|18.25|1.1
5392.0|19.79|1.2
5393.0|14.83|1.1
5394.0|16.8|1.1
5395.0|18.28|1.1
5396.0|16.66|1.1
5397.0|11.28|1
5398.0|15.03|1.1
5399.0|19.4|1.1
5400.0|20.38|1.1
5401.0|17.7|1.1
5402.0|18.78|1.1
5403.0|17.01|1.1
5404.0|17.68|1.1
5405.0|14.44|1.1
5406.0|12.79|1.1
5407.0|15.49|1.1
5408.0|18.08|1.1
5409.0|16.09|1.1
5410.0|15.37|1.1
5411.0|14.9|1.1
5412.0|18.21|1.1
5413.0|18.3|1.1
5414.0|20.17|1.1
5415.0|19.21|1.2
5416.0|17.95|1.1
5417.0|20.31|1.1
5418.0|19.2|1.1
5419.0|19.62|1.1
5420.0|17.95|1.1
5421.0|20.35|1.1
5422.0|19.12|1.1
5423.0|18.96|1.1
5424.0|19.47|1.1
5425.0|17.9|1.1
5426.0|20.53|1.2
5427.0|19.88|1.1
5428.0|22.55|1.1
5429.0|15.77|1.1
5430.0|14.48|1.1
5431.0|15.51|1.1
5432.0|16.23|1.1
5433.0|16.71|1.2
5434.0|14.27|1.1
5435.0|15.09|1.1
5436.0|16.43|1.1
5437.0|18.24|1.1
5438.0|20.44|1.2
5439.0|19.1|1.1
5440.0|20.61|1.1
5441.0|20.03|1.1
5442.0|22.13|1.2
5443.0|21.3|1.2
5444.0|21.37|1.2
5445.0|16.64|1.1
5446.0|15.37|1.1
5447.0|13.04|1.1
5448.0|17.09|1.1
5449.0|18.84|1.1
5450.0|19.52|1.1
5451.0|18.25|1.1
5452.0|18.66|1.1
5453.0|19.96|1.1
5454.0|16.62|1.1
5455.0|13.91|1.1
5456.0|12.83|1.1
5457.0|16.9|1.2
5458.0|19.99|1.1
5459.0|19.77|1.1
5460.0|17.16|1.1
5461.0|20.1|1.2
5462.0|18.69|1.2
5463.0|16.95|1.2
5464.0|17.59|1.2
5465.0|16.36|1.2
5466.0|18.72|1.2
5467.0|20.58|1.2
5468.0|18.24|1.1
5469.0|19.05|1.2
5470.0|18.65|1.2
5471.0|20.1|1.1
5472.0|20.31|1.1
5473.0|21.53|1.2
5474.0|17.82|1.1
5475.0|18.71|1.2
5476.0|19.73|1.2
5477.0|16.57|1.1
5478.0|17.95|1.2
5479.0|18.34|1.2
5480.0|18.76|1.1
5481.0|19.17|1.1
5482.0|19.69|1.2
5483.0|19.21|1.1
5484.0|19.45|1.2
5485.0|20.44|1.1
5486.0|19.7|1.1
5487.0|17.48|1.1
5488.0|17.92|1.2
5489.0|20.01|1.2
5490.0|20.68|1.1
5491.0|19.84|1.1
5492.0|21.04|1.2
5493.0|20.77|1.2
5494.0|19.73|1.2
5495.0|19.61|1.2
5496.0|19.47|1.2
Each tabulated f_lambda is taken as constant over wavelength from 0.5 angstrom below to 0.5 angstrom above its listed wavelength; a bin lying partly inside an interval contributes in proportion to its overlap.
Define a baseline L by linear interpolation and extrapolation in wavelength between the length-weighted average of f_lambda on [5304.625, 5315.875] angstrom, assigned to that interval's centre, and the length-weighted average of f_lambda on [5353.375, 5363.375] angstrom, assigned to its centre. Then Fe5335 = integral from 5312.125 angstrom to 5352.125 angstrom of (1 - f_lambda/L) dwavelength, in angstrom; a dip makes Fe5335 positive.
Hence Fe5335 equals 4.3 angstrom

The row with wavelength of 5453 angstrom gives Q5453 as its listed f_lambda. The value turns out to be 19.96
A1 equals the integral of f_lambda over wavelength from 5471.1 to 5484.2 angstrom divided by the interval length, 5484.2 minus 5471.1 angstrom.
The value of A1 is 19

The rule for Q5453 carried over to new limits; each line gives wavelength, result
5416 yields 17.95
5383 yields 17.82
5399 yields 19.4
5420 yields 17.95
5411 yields 14.9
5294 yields 18.29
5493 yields 20.77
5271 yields 10.69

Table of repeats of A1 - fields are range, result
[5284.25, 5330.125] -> 16.7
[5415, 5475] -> 18.3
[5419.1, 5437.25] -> 17.8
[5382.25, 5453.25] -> 18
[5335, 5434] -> 17.8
